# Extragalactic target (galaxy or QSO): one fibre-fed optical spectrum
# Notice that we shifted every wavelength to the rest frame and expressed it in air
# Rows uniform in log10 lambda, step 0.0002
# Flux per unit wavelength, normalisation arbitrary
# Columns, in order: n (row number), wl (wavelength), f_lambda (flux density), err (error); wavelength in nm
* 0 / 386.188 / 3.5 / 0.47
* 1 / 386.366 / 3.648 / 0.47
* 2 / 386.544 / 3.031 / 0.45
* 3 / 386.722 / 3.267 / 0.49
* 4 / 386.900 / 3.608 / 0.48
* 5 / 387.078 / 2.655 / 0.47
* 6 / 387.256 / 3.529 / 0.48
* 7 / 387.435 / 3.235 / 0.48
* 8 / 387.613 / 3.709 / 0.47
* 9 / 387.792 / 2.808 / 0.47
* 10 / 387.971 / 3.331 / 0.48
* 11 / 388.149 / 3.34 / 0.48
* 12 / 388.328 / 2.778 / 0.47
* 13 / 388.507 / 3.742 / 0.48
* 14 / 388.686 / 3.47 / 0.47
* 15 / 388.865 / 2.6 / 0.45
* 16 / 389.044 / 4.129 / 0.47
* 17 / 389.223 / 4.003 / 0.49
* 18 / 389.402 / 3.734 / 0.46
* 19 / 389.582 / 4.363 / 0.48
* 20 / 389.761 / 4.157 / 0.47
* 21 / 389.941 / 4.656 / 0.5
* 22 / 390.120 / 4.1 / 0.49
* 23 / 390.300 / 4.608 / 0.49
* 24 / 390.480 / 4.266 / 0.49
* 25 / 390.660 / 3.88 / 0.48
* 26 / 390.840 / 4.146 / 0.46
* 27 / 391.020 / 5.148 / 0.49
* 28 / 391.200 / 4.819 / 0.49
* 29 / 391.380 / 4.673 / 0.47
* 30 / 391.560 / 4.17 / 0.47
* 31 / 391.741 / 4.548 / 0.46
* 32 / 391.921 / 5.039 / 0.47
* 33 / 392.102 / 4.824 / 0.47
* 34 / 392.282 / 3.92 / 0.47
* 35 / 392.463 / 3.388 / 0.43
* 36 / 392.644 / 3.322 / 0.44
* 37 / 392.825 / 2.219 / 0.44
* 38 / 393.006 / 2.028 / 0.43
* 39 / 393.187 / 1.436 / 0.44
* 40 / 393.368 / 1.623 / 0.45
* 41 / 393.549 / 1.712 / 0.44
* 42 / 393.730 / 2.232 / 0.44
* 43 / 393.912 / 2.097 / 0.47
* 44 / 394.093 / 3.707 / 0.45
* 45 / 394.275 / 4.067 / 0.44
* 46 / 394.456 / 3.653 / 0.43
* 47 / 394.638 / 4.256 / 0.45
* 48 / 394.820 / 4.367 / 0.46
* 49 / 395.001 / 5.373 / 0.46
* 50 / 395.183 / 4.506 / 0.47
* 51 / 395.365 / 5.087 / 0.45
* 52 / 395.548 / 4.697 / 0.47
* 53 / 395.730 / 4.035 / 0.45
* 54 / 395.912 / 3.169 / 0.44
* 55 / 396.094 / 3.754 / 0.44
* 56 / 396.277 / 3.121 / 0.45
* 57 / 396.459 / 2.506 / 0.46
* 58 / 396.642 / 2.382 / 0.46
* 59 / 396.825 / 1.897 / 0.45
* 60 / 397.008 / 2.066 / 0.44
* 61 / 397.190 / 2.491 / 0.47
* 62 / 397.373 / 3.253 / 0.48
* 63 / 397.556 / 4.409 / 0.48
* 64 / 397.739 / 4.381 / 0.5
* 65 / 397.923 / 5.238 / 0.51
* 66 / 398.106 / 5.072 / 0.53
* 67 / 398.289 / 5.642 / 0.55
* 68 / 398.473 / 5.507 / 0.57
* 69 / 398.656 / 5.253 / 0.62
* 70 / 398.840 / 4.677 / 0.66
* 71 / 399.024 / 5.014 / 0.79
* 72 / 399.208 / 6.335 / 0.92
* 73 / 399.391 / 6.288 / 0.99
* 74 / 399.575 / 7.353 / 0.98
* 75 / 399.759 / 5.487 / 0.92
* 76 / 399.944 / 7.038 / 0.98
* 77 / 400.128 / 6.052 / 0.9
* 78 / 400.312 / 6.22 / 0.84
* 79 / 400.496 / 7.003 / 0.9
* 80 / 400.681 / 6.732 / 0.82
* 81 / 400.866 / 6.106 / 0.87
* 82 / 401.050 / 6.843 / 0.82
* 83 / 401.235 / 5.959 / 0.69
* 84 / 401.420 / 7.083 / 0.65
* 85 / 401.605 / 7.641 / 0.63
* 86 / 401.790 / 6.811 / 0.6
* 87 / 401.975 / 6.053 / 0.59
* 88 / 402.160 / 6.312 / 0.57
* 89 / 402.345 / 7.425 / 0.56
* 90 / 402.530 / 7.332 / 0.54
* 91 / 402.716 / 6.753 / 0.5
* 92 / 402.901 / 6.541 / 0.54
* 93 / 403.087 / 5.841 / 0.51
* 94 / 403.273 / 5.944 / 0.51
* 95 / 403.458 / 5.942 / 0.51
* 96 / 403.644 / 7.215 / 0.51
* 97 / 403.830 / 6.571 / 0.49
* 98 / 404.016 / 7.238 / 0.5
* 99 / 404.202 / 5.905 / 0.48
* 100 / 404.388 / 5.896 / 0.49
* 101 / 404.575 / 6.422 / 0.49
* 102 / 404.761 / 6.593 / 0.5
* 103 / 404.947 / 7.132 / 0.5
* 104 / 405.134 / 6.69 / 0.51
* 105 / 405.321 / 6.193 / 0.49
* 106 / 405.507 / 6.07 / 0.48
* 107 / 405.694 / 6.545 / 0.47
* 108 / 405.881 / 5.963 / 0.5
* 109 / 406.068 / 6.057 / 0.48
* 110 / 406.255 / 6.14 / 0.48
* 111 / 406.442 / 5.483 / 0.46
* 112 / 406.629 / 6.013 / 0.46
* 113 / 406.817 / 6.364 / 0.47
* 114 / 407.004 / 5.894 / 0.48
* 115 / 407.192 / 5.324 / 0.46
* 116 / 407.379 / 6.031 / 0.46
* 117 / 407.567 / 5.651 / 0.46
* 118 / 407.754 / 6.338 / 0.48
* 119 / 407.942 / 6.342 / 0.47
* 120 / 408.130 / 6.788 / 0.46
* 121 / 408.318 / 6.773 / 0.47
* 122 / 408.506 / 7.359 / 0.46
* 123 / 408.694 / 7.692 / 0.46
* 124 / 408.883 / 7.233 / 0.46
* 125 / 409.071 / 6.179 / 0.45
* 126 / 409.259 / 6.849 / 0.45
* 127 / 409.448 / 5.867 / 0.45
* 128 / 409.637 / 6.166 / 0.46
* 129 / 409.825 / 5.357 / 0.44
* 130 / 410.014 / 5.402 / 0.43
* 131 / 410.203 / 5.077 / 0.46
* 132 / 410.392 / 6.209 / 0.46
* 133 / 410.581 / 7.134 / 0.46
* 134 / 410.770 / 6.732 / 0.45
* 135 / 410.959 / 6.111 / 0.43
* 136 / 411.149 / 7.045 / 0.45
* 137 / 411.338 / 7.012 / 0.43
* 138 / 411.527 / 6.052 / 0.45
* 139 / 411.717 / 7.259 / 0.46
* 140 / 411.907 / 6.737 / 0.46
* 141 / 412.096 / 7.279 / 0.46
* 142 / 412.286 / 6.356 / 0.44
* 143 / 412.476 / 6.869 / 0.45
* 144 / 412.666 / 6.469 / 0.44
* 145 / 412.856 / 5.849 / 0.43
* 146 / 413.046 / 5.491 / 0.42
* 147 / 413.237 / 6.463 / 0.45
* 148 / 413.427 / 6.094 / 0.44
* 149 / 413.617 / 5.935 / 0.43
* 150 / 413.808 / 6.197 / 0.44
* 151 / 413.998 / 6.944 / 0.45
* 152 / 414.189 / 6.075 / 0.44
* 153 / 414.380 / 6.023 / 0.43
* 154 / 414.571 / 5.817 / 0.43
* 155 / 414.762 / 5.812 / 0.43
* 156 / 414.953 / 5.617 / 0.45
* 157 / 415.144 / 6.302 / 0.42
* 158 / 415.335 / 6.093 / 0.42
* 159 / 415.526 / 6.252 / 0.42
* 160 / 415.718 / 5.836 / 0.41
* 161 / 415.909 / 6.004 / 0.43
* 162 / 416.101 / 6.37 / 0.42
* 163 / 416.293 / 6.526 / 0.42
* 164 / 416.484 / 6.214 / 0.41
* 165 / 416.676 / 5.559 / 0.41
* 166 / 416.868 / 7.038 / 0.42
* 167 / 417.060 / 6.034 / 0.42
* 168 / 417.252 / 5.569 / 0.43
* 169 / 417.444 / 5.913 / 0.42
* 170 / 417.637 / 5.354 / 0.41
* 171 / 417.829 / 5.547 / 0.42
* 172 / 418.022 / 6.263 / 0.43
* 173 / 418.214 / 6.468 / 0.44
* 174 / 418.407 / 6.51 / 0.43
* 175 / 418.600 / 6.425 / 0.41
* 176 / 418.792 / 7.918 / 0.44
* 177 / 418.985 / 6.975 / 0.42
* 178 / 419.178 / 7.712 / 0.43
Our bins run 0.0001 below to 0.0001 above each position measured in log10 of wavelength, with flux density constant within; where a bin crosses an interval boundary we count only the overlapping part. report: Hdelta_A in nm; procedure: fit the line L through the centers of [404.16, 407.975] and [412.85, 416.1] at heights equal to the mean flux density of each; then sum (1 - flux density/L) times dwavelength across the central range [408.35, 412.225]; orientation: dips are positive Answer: -0.28 nm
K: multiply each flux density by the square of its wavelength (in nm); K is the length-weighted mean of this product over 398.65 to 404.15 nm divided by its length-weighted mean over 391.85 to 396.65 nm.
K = 1.9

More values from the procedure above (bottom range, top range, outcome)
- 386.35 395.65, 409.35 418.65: 1.88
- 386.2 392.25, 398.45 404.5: 1.75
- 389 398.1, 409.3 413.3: 1.86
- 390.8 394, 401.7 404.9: 2.03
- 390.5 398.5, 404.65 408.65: 1.80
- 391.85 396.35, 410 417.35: 1.97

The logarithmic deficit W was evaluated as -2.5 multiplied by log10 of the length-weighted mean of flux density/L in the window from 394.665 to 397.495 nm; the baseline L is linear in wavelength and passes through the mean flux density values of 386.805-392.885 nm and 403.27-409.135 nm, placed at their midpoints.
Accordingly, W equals 0.33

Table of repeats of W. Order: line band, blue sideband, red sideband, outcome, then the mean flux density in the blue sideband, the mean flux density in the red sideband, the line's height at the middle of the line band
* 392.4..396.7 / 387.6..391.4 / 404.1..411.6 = 0.36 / 3.92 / 6.3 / 4.58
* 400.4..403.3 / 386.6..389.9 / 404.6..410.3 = -0.22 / 3.48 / 6.25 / 5.45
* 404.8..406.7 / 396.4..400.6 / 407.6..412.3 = -0.06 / 4.88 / 6.53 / 5.92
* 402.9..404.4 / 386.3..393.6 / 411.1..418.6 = -0.25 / 3.61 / 6.23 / 5.05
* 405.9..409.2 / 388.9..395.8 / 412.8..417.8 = -0.19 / 3.86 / 6.05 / 5.31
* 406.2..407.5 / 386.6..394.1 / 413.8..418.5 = -0.14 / 3.54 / 6.09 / 5.17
